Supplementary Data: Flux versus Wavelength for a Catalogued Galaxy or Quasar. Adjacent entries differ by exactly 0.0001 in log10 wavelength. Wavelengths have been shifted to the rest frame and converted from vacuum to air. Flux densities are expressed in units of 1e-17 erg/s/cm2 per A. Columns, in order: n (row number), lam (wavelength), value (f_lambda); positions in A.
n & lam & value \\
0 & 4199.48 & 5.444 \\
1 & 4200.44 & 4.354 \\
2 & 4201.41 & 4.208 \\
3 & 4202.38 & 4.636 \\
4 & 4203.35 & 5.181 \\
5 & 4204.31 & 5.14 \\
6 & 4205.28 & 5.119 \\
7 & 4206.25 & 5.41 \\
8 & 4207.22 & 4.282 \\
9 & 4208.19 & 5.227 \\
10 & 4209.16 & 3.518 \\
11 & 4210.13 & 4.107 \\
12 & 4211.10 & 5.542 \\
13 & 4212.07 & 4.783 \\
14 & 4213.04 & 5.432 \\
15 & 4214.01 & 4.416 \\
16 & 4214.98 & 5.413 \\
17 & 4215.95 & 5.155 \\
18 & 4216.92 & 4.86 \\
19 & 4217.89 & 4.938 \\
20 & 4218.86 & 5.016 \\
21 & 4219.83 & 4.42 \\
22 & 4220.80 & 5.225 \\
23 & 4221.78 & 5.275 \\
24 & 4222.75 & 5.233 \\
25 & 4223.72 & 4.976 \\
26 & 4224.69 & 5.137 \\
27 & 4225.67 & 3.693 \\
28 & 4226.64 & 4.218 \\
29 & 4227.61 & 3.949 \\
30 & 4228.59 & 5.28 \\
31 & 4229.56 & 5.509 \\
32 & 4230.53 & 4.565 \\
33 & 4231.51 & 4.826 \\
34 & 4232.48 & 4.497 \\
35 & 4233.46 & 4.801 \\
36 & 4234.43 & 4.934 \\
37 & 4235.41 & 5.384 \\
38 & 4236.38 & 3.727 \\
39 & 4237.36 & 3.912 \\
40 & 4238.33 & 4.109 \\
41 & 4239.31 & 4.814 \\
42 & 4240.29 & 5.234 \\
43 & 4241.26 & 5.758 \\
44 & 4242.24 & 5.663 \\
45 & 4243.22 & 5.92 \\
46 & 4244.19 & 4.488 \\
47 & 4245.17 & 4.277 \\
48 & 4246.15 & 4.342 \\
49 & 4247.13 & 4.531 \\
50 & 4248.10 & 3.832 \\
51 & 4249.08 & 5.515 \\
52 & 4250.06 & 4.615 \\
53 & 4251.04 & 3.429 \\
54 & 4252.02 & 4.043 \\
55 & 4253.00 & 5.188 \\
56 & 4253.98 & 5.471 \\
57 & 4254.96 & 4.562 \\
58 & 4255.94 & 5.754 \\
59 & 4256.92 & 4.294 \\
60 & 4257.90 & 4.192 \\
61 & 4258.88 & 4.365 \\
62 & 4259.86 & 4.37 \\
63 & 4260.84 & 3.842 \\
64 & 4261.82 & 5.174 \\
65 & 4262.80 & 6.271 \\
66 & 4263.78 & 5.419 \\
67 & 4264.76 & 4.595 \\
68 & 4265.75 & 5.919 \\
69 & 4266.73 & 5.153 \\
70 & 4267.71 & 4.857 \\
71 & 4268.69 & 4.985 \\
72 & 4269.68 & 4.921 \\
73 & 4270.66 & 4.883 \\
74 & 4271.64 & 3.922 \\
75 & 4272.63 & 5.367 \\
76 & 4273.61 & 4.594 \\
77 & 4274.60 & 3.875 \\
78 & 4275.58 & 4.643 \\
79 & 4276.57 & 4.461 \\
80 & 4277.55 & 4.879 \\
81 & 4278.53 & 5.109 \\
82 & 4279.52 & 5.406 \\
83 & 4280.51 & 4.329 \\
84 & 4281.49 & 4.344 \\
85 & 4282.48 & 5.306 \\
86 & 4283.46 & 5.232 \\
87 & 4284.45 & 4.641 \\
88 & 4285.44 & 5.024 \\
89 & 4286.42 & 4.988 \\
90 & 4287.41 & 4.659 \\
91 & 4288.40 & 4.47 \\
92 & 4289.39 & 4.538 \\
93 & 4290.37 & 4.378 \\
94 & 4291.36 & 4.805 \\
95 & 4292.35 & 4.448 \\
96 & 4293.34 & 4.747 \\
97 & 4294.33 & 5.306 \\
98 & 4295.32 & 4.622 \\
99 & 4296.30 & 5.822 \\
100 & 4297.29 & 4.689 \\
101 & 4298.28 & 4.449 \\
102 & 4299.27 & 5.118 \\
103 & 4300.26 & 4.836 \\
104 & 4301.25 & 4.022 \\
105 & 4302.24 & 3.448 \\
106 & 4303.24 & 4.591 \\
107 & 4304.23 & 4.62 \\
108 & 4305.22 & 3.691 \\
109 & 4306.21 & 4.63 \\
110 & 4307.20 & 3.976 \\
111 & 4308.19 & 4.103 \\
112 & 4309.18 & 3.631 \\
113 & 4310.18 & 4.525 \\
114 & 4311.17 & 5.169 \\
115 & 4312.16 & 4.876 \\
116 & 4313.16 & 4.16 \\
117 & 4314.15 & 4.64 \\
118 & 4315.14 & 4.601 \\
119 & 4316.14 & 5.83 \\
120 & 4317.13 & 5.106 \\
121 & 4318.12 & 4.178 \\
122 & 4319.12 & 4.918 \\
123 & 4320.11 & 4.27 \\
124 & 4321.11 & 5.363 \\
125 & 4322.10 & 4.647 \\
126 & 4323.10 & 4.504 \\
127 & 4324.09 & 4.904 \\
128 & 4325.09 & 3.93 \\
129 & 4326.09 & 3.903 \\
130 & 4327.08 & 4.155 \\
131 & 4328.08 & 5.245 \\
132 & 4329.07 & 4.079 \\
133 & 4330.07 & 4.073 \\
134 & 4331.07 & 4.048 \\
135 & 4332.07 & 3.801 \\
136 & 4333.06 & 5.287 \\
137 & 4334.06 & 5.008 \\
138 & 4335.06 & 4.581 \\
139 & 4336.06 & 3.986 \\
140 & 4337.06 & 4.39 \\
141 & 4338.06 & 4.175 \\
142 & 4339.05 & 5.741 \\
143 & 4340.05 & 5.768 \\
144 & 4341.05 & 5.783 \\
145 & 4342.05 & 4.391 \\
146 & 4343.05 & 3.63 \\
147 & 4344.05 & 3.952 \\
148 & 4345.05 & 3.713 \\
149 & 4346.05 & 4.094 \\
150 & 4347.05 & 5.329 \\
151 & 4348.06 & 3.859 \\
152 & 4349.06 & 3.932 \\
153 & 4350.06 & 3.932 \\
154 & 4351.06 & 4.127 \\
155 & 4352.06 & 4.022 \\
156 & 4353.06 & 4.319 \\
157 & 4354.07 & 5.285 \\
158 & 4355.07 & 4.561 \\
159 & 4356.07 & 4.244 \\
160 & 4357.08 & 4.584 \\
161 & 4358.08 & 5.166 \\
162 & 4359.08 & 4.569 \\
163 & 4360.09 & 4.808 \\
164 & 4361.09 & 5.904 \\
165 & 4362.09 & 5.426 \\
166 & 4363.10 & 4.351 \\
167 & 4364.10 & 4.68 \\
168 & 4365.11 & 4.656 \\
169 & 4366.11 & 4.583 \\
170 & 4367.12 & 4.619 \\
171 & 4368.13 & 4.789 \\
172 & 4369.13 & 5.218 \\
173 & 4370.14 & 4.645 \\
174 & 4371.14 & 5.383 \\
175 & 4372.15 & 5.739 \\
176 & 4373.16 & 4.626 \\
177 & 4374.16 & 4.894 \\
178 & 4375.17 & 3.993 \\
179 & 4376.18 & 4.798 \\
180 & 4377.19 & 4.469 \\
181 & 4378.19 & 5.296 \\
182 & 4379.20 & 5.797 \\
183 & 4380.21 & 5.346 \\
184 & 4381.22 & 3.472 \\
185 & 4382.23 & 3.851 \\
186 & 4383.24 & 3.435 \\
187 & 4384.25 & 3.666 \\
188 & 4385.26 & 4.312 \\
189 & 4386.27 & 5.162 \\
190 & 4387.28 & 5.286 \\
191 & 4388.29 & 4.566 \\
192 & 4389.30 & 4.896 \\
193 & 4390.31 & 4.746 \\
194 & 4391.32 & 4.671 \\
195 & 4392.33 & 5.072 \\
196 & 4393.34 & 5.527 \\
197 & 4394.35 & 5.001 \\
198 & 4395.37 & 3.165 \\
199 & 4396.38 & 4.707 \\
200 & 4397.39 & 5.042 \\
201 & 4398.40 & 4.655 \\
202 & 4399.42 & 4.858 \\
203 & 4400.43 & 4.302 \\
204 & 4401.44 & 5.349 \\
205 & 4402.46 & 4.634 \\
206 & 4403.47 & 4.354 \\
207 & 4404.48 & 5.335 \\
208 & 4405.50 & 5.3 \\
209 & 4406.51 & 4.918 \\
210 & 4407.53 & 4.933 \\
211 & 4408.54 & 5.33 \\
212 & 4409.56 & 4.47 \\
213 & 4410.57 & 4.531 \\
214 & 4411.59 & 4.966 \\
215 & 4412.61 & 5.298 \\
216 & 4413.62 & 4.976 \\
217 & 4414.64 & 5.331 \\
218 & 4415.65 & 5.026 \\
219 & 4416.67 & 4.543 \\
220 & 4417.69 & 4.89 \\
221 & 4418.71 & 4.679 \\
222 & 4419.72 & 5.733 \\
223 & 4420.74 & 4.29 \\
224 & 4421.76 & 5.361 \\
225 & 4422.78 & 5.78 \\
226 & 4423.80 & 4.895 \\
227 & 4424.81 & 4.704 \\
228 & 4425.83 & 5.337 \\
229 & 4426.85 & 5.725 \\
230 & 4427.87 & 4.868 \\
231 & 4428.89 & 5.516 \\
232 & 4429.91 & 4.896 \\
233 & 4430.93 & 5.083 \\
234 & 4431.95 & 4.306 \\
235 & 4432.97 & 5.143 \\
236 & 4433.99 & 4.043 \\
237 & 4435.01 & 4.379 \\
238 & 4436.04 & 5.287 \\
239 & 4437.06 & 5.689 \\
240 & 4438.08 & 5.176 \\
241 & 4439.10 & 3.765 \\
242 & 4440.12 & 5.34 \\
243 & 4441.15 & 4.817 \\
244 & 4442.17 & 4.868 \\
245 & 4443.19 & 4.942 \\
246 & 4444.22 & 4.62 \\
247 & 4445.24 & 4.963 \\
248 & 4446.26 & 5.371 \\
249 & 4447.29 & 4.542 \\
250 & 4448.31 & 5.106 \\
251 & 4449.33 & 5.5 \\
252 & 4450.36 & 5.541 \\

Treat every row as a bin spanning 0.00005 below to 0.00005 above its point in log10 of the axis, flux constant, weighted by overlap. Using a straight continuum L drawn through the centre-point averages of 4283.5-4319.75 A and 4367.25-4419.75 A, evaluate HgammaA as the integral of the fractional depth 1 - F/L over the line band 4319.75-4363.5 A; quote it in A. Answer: 1.5 A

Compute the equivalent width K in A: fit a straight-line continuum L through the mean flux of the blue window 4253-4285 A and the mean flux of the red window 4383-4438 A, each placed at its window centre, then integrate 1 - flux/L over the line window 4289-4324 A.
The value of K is 1.8 A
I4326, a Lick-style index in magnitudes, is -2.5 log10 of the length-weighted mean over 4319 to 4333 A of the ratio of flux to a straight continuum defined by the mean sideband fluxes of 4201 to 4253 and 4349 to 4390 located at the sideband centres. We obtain 0.06 mag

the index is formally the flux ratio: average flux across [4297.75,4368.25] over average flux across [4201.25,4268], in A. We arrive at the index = 0.94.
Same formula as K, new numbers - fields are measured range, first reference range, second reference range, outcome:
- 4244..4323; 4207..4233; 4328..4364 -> -0.2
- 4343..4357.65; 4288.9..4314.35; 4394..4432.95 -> 1.4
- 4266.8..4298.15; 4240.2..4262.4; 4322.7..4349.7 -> -1.1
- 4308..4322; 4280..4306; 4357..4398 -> 0.0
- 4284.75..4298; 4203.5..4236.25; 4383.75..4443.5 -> 0.2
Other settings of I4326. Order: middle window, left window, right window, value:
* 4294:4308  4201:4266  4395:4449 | 0.07 mag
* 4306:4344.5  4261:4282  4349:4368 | 0.04 mag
